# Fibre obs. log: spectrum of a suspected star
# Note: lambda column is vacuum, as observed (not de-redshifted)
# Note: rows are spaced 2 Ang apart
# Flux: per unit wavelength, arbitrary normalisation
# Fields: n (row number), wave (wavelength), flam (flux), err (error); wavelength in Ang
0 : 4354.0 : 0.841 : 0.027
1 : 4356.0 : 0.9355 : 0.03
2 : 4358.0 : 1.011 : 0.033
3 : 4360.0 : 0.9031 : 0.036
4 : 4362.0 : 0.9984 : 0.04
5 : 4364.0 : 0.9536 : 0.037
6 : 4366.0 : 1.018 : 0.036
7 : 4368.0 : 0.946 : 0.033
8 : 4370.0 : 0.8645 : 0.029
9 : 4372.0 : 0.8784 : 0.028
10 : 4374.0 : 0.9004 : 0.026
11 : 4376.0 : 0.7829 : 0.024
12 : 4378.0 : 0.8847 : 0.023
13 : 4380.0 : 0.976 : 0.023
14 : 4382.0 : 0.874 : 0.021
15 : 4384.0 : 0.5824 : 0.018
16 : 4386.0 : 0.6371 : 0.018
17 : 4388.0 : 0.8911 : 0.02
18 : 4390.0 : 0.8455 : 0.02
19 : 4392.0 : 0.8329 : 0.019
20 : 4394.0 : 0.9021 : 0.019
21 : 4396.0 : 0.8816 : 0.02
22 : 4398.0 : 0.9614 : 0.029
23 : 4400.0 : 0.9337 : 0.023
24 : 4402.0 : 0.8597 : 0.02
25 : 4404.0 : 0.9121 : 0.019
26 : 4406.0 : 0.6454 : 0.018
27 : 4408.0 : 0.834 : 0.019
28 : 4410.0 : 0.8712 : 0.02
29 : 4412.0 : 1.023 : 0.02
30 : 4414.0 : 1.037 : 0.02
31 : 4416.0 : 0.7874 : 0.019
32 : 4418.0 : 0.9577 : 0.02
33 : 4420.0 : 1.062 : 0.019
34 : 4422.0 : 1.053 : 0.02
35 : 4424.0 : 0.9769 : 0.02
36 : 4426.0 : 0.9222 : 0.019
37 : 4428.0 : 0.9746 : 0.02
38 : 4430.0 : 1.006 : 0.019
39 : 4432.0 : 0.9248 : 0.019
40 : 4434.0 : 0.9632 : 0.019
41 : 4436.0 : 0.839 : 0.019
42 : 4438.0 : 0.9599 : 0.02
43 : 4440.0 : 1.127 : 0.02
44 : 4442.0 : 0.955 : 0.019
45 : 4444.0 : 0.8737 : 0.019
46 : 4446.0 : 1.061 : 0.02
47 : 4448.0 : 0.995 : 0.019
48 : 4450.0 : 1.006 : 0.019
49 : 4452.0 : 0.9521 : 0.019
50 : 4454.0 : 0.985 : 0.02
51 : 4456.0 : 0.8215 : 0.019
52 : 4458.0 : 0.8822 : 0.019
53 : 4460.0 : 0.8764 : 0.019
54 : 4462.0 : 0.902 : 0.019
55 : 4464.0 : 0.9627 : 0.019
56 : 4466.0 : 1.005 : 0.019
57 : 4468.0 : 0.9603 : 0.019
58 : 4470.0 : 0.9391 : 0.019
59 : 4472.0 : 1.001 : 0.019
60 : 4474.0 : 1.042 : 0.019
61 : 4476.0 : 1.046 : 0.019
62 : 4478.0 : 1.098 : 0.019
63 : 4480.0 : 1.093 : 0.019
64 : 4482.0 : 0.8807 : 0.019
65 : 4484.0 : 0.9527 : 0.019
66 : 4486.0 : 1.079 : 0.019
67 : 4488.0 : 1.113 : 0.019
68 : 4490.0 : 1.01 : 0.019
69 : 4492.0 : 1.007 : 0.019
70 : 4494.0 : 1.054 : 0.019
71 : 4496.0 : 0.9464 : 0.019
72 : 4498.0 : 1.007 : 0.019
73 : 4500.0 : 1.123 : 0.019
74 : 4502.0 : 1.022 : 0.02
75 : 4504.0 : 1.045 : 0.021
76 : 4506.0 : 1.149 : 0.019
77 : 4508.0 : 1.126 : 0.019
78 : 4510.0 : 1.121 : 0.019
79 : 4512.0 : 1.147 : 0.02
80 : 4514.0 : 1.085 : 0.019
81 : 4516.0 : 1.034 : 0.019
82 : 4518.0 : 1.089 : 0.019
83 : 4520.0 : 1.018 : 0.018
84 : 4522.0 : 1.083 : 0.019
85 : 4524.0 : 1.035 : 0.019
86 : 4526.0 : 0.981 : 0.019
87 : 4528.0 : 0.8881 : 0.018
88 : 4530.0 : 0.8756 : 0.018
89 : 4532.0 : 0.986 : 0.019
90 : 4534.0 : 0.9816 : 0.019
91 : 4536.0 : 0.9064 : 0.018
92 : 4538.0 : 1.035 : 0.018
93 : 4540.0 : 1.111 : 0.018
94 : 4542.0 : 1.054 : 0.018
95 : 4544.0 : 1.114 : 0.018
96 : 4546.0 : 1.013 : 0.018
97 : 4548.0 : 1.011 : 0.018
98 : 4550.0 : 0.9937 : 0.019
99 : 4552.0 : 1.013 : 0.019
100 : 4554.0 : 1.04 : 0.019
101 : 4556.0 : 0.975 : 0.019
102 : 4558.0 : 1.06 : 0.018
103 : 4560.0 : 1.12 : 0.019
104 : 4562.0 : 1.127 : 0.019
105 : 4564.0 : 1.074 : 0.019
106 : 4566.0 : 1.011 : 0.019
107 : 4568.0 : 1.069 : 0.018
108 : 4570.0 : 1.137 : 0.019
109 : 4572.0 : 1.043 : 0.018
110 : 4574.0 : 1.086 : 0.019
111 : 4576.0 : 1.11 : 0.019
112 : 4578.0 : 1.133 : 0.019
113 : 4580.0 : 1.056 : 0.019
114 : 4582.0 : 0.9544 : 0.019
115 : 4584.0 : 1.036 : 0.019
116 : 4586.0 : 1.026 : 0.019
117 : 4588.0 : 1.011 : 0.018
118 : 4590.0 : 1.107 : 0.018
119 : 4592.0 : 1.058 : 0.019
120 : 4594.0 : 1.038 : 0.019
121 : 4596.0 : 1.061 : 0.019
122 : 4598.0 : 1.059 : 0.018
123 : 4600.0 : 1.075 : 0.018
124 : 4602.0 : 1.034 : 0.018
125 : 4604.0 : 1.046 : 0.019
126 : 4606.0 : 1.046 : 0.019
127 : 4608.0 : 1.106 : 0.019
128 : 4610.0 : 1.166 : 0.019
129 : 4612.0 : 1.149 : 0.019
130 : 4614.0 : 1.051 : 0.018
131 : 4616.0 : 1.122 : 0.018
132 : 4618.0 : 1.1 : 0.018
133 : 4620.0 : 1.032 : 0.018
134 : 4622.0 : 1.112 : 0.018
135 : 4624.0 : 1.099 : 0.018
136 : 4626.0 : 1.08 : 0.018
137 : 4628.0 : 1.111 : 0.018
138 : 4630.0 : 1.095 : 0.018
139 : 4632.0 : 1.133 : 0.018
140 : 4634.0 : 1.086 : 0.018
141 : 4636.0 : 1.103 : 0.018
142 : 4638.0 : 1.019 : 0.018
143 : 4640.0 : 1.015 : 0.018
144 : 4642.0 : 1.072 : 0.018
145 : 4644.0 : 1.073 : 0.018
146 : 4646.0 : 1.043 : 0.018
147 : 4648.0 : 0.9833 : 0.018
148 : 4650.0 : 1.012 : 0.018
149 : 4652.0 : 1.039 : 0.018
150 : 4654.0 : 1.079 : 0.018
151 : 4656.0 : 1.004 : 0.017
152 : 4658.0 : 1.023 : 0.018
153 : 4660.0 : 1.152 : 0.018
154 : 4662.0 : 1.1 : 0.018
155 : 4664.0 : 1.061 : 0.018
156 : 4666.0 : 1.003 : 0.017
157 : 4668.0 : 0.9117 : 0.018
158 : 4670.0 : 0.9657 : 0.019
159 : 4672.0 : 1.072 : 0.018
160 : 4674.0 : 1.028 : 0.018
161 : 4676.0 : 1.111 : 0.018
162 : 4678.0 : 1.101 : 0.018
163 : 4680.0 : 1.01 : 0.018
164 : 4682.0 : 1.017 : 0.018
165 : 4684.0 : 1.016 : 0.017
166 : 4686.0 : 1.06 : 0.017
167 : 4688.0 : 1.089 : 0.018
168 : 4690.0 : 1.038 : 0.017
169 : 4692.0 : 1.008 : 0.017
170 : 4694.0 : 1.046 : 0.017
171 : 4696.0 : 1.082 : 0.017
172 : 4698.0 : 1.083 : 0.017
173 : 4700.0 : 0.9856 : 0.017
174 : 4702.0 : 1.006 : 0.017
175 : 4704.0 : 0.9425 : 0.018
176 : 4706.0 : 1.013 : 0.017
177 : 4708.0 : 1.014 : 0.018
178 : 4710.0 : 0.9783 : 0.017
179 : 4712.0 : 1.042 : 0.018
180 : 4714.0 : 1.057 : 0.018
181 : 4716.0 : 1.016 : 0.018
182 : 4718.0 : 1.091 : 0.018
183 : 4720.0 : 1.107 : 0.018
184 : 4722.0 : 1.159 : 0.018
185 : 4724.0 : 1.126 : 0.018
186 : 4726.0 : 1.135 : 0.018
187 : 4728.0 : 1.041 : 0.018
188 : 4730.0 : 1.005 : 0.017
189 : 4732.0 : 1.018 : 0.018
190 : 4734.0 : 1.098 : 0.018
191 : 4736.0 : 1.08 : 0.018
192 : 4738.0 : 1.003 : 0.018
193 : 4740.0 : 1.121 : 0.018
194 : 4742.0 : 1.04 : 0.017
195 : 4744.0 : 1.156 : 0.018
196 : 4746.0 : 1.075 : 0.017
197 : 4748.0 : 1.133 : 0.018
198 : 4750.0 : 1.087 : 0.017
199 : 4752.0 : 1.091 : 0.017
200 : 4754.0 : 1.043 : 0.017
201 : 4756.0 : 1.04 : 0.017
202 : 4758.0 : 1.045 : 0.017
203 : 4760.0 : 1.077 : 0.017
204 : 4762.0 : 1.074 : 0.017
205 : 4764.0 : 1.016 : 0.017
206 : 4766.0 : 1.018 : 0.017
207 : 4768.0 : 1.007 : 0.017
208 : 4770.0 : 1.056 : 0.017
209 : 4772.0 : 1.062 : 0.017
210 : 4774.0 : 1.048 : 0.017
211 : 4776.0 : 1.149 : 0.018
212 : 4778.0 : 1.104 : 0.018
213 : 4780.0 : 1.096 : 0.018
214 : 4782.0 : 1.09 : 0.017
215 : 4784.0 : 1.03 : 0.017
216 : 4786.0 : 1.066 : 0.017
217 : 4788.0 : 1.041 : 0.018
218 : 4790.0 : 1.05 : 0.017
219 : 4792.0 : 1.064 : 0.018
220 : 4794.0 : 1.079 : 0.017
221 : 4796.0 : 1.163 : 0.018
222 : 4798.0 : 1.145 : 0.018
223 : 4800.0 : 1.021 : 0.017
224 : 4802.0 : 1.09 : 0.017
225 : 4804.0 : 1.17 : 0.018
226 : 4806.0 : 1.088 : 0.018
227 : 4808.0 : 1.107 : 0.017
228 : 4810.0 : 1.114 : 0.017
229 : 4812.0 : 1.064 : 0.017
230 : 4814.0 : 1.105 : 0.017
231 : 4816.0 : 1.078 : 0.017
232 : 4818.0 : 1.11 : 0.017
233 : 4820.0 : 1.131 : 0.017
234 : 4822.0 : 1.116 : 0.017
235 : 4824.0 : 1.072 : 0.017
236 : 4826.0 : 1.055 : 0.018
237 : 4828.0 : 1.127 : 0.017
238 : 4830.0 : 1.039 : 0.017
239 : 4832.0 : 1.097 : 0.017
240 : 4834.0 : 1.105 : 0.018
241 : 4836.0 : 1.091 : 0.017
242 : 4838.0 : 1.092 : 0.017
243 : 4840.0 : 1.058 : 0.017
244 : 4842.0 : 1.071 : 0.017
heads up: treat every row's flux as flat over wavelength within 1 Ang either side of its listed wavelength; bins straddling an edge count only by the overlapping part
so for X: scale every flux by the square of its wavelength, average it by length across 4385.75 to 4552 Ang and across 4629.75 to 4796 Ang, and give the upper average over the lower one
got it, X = 1.20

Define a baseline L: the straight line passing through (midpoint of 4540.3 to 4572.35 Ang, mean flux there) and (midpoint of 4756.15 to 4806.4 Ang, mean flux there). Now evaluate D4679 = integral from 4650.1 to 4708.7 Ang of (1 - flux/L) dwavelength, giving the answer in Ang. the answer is 1.6 Ang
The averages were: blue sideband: 1.05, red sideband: 1.07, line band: 1.04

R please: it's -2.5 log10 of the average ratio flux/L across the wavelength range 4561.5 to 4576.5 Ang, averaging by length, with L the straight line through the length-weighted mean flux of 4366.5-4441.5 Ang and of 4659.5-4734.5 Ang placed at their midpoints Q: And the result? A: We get -0.10 mag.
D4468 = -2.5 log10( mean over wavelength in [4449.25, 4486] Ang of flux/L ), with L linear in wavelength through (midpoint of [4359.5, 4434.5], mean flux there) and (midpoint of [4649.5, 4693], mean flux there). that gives -0.037 mag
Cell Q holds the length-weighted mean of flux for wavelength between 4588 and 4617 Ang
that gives 1.08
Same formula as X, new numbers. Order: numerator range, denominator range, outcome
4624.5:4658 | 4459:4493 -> 1.14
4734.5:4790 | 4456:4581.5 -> 1.15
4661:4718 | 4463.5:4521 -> 1.08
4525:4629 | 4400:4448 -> 1.20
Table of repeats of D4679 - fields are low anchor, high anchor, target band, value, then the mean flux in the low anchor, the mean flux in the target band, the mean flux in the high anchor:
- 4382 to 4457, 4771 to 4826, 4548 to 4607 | -4.0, 0.914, 1.05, 1.09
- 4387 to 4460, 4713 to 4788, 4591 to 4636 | -3.2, 0.93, 1.08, 1.07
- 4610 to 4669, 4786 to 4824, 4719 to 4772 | 0.7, 1.07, 1.07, 1.09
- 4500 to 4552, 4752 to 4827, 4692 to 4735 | 0.7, 1.04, 1.05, 1.08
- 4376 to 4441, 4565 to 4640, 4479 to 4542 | -2.5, 0.902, 1.03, 1.07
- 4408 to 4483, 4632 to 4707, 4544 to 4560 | -0.4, 0.966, 1.03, 1.04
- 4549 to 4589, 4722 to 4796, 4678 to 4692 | 0.3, 1.05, 1.04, 1.07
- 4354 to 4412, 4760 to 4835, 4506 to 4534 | -2.8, 0.878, 1.04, 1.08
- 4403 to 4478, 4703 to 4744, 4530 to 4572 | -1.9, 0.952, 1.04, 1.06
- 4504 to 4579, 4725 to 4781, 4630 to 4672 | 0.5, 1.05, 1.05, 1.07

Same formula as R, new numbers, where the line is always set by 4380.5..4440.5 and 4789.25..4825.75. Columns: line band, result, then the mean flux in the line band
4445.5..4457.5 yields -0.047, 0.963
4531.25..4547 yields -0.066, 1.03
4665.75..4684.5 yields 0.008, 1.02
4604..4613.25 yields -0.111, 1.11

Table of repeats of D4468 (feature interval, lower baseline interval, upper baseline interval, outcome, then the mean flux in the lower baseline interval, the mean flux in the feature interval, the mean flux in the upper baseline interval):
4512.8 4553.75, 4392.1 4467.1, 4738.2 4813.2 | -0.04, 0.936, 1.02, 1.08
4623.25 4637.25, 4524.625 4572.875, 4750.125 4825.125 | -0.06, 1.03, 1.1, 1.08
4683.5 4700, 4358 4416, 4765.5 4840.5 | -0.02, 0.88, 1.05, 1.08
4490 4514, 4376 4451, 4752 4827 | -0.12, 0.913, 1.07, 1.08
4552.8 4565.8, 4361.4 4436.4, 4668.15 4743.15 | -0.09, 0.9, 1.06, 1.05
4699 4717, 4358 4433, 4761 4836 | 0.04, 0.901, 1.01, 1.08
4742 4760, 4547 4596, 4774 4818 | 0.00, 1.05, 1.08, 1.09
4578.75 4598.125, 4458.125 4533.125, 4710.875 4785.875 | 0.00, 1.02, 1.04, 1.07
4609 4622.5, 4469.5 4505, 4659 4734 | -0.07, 1.03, 1.1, 1.05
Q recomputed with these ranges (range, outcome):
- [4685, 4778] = 1.06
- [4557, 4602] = 1.07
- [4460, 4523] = 1.03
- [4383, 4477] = 0.925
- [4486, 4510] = 1.06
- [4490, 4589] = 1.04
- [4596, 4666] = 1.07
